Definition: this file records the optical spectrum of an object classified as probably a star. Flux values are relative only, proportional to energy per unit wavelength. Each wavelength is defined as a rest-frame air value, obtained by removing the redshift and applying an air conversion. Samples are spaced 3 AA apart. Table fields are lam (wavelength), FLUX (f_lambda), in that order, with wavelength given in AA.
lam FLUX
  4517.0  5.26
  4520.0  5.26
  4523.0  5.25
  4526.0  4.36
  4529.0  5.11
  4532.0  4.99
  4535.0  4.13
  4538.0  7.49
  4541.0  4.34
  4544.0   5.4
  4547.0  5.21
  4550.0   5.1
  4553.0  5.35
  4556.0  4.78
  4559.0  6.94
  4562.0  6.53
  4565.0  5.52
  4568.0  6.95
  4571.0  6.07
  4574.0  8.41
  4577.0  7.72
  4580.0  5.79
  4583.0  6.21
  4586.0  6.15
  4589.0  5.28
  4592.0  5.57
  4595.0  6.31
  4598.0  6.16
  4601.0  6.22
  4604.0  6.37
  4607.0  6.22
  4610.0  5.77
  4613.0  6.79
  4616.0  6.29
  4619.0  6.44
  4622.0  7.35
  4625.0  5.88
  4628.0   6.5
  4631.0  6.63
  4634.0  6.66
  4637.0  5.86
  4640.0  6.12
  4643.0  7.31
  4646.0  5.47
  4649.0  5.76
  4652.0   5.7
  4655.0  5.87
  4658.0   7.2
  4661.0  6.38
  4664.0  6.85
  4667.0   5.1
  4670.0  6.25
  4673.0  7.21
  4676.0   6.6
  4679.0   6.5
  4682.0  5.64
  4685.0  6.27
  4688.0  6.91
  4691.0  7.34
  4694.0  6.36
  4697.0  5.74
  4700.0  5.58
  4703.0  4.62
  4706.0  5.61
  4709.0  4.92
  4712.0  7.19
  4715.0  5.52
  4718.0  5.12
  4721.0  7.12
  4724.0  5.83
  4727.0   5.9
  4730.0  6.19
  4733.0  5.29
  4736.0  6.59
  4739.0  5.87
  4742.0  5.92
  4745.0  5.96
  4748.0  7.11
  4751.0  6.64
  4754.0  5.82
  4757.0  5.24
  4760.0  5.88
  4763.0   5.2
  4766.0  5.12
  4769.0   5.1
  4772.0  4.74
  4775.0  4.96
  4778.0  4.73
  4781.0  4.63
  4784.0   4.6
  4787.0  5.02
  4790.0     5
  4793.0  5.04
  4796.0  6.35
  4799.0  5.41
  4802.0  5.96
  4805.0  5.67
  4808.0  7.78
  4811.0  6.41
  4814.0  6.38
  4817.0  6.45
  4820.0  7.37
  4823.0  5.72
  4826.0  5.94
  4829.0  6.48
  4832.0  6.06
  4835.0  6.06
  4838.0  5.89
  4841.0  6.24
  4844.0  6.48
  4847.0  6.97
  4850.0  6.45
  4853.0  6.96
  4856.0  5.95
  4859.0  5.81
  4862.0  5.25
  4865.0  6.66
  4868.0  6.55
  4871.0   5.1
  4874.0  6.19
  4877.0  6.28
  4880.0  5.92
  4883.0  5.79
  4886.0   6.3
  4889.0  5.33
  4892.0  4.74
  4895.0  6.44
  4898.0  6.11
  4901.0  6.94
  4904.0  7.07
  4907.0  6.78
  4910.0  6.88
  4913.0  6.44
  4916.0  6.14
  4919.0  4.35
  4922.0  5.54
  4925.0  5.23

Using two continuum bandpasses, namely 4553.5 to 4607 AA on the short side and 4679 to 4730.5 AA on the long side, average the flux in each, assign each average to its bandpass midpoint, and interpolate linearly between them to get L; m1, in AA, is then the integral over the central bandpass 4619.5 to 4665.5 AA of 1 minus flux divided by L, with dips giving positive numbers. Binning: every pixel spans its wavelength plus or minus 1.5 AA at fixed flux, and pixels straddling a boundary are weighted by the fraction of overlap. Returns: -1.7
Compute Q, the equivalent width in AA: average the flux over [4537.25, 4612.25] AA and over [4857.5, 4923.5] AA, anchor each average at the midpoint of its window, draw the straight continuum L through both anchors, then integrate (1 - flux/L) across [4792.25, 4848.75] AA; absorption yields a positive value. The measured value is -2.1 AA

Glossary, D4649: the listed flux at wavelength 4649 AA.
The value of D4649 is 5.76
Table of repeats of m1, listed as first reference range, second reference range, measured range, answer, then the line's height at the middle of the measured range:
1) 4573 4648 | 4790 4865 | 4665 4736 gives 2.72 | 6.29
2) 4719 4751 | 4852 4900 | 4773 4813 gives 3.83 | 6.09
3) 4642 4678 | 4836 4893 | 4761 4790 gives 5.83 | 6.16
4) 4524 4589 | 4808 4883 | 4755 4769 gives 1.78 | 6.13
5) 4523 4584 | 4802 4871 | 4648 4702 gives -2.35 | 6.02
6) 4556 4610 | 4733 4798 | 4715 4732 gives -0.84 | 5.68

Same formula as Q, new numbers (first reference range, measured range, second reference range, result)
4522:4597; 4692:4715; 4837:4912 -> 0.96 AA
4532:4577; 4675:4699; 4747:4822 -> -2.55 AA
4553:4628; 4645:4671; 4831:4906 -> 0.81 AA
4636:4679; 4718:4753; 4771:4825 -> -1.28 AA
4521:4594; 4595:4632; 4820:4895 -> -3.45 AA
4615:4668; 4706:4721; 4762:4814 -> 0.13 AA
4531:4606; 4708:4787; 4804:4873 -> 6.73 AA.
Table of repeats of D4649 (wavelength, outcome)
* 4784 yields 4.6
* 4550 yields 5.1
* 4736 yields 6.59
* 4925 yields 5.23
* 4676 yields 6.6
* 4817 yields 6.45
